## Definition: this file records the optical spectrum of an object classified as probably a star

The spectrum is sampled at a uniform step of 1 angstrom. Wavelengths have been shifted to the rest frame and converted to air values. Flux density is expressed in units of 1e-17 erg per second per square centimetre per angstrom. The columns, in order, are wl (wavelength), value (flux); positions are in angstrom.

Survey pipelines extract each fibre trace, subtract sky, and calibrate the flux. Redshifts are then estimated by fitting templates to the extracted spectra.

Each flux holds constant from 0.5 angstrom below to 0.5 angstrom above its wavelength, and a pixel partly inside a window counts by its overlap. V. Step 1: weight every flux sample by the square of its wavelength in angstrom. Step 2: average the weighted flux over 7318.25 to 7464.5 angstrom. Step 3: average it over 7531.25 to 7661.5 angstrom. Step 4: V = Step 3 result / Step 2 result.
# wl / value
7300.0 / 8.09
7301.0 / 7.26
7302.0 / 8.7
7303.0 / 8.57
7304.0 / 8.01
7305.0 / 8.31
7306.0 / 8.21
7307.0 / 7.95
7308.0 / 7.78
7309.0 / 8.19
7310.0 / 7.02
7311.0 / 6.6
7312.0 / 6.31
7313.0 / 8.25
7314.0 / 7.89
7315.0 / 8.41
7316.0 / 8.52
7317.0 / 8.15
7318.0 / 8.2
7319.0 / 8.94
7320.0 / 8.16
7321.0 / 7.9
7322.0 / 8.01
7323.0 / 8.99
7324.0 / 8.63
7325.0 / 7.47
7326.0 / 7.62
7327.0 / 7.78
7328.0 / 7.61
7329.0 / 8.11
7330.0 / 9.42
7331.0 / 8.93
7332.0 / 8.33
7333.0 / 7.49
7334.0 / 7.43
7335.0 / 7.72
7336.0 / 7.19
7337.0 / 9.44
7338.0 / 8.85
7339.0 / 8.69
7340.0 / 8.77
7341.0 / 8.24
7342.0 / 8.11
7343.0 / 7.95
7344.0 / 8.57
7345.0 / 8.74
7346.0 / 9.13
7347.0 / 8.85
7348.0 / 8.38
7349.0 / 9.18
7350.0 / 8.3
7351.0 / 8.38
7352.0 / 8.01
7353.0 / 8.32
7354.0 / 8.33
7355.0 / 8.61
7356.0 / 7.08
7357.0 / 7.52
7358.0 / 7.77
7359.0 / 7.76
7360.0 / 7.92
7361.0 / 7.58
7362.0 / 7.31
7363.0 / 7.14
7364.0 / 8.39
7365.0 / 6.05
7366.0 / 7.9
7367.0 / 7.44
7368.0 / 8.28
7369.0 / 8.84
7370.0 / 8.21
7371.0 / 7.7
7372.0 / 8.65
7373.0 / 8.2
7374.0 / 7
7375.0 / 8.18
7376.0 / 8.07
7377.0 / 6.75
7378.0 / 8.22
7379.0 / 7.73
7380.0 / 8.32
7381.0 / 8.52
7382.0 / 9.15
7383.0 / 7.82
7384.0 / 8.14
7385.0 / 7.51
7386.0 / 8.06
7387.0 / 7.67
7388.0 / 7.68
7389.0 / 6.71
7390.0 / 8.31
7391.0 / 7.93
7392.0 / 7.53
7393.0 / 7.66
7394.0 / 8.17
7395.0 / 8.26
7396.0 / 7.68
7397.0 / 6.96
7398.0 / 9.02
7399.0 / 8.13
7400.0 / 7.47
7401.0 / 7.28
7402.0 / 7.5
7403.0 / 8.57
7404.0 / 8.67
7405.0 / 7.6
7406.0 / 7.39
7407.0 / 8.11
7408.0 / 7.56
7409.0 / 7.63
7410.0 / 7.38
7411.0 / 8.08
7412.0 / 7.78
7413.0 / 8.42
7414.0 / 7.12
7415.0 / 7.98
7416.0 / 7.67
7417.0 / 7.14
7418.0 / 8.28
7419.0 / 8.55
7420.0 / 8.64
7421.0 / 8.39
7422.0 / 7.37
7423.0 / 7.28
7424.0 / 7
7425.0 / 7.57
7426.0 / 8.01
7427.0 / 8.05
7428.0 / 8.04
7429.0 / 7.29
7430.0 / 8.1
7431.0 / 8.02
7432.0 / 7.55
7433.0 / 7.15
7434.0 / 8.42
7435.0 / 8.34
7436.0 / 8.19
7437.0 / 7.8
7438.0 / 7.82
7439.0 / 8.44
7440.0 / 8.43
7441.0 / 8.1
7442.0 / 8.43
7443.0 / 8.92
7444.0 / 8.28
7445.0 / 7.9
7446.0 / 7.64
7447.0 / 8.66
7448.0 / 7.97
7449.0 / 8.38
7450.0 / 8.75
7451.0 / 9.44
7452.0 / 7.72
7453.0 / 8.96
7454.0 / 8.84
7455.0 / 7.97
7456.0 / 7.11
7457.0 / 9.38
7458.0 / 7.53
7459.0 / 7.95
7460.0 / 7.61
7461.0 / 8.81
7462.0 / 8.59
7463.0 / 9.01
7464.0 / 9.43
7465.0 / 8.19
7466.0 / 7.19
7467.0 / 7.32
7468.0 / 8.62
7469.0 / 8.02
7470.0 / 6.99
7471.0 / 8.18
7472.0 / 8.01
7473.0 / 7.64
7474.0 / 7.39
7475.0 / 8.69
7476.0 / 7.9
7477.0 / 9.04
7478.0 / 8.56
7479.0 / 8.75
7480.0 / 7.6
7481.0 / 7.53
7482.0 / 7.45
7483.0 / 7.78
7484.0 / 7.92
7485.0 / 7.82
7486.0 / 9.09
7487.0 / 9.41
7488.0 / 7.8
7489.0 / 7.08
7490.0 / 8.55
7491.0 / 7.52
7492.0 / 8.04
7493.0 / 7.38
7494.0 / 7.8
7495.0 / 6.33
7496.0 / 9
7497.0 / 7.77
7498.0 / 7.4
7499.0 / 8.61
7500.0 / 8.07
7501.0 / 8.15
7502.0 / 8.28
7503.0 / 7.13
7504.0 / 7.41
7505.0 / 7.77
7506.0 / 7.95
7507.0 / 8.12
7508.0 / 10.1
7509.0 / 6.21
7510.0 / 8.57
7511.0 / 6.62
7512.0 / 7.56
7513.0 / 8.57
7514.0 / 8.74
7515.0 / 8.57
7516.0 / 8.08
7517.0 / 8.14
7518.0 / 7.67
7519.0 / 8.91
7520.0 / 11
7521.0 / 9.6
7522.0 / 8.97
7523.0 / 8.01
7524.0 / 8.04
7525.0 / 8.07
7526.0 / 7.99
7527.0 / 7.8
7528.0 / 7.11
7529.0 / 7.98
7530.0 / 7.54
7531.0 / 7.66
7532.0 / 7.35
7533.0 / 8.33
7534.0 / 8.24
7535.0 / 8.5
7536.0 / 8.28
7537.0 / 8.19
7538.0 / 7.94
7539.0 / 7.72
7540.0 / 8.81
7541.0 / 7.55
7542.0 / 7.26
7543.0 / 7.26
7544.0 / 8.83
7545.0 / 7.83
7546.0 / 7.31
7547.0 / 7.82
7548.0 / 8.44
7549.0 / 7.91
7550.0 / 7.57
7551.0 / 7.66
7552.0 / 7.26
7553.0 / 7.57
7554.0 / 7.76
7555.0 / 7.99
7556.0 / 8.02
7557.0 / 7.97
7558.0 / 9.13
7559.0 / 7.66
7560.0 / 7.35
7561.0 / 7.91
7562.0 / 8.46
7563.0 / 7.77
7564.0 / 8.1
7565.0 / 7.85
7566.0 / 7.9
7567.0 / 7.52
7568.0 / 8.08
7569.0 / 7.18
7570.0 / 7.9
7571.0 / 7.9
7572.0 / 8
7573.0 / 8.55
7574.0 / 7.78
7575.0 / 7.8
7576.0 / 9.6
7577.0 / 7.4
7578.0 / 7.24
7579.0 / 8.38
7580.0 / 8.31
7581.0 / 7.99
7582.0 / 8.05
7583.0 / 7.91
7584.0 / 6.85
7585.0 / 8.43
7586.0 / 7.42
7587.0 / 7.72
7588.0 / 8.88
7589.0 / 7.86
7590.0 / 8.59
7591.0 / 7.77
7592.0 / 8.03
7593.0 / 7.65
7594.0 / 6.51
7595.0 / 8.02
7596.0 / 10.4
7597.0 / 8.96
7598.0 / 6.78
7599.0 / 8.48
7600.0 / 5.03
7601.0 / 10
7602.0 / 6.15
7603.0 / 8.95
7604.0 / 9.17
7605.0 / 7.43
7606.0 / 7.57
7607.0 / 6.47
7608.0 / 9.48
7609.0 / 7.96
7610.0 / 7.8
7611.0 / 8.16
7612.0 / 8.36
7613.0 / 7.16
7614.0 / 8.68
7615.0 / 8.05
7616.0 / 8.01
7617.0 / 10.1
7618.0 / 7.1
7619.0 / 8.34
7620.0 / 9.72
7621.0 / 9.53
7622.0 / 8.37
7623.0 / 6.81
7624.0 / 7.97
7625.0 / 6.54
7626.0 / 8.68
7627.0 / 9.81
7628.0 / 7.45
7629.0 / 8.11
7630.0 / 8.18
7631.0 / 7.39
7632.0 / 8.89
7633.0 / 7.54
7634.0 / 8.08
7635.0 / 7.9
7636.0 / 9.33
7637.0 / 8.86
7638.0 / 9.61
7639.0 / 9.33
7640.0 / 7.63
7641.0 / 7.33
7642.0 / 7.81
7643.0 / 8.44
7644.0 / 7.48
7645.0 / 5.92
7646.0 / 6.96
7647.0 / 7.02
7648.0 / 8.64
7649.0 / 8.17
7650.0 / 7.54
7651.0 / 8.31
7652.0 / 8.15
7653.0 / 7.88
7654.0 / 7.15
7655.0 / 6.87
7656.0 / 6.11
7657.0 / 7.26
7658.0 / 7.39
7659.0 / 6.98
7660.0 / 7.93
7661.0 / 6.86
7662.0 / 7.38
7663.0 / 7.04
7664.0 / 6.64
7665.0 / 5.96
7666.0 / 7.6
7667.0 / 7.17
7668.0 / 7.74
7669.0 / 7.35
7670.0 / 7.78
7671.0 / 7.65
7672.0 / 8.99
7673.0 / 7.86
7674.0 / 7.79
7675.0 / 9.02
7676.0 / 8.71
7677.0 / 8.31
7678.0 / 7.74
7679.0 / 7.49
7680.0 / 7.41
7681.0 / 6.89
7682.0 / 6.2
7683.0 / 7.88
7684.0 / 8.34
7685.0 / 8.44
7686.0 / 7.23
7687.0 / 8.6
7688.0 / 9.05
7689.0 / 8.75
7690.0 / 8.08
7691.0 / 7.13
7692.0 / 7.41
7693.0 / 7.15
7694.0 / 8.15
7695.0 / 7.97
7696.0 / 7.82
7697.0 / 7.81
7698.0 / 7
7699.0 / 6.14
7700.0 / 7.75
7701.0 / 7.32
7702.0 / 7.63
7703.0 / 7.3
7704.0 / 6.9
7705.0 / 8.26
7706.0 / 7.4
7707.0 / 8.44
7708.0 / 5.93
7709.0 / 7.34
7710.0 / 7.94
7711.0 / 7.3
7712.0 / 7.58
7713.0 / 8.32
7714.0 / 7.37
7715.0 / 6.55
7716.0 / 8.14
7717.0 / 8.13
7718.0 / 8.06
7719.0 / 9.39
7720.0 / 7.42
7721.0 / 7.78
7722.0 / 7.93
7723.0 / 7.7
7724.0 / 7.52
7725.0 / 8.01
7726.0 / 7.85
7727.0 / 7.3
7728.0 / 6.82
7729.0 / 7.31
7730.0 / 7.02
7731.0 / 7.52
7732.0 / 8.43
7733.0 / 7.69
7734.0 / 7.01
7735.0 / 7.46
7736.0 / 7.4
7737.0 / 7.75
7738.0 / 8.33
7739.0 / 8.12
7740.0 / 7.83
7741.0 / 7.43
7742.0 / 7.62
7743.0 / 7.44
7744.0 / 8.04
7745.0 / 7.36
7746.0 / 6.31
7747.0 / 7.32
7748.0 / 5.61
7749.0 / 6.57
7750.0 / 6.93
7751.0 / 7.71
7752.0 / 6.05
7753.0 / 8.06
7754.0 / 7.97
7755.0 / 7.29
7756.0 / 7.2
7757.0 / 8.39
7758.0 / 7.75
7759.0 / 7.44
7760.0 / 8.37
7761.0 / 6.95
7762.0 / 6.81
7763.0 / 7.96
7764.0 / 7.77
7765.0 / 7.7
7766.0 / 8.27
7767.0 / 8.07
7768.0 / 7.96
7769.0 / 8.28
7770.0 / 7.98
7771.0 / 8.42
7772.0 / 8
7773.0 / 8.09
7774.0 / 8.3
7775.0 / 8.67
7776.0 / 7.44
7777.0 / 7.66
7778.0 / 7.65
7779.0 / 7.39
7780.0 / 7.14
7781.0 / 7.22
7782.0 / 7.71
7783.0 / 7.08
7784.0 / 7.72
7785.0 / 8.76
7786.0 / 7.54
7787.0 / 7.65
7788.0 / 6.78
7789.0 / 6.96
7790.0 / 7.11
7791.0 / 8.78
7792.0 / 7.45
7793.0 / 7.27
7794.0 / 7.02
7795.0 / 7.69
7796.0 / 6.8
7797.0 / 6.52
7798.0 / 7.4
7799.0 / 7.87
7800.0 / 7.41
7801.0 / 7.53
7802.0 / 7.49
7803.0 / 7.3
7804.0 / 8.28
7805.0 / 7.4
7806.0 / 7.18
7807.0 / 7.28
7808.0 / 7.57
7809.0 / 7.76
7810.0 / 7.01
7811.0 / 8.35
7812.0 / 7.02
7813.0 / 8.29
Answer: 1.0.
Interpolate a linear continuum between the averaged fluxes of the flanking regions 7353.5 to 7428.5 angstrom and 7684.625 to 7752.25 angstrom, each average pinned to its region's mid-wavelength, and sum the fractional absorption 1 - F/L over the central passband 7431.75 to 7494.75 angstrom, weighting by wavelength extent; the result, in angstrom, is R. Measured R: -2.8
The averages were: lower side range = 7.85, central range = 8.13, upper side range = 7.57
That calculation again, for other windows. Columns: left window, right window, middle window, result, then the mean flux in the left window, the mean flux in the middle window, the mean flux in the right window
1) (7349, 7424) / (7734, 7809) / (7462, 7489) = -1.09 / 7.88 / 8.12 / 7.55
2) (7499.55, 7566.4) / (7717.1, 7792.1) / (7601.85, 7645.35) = -1.59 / 8.03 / 8.15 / 7.63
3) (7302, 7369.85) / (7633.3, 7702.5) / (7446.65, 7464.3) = -1.08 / 8.09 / 8.44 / 7.7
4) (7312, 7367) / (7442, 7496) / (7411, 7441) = 0.87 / 8.13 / 7.9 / 8.13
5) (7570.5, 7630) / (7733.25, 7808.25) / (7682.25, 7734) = 0.42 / 8.07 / 7.68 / 7.55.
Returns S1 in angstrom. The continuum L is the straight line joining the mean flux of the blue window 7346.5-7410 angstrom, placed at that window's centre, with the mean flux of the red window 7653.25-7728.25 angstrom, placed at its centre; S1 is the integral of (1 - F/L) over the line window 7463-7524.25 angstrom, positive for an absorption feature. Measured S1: -2.4 angstrom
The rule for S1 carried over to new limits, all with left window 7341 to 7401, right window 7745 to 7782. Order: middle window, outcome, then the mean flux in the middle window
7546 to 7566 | -0.3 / 7.89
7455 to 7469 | -0.5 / 8.2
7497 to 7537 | -1.5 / 8.13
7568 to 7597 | -1.0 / 8.02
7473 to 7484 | -0.2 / 8.04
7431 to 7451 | -0.7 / 8.2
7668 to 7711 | -0.4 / 7.72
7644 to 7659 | 0.6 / 7.37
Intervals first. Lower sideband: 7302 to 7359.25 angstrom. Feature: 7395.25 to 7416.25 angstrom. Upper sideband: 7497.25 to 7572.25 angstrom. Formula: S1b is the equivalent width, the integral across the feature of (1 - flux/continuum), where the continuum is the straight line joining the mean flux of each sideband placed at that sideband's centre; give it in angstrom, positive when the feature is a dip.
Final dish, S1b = 0.8 angstrom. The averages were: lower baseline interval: 8.17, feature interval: 7.82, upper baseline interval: 8.01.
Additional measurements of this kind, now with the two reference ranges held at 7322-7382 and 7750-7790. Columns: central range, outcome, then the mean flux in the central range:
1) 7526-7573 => 0.2 angstrom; 7.88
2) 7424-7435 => 0.3 angstrom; 7.81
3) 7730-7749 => 0.7 angstrom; 7.45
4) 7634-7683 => 0.8 angstrom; 7.66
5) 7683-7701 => -0.1 angstrom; 7.8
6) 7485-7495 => 0.0 angstrom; 7.97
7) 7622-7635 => -0.2 angstrom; 7.97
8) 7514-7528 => -1.0 angstrom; 8.48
